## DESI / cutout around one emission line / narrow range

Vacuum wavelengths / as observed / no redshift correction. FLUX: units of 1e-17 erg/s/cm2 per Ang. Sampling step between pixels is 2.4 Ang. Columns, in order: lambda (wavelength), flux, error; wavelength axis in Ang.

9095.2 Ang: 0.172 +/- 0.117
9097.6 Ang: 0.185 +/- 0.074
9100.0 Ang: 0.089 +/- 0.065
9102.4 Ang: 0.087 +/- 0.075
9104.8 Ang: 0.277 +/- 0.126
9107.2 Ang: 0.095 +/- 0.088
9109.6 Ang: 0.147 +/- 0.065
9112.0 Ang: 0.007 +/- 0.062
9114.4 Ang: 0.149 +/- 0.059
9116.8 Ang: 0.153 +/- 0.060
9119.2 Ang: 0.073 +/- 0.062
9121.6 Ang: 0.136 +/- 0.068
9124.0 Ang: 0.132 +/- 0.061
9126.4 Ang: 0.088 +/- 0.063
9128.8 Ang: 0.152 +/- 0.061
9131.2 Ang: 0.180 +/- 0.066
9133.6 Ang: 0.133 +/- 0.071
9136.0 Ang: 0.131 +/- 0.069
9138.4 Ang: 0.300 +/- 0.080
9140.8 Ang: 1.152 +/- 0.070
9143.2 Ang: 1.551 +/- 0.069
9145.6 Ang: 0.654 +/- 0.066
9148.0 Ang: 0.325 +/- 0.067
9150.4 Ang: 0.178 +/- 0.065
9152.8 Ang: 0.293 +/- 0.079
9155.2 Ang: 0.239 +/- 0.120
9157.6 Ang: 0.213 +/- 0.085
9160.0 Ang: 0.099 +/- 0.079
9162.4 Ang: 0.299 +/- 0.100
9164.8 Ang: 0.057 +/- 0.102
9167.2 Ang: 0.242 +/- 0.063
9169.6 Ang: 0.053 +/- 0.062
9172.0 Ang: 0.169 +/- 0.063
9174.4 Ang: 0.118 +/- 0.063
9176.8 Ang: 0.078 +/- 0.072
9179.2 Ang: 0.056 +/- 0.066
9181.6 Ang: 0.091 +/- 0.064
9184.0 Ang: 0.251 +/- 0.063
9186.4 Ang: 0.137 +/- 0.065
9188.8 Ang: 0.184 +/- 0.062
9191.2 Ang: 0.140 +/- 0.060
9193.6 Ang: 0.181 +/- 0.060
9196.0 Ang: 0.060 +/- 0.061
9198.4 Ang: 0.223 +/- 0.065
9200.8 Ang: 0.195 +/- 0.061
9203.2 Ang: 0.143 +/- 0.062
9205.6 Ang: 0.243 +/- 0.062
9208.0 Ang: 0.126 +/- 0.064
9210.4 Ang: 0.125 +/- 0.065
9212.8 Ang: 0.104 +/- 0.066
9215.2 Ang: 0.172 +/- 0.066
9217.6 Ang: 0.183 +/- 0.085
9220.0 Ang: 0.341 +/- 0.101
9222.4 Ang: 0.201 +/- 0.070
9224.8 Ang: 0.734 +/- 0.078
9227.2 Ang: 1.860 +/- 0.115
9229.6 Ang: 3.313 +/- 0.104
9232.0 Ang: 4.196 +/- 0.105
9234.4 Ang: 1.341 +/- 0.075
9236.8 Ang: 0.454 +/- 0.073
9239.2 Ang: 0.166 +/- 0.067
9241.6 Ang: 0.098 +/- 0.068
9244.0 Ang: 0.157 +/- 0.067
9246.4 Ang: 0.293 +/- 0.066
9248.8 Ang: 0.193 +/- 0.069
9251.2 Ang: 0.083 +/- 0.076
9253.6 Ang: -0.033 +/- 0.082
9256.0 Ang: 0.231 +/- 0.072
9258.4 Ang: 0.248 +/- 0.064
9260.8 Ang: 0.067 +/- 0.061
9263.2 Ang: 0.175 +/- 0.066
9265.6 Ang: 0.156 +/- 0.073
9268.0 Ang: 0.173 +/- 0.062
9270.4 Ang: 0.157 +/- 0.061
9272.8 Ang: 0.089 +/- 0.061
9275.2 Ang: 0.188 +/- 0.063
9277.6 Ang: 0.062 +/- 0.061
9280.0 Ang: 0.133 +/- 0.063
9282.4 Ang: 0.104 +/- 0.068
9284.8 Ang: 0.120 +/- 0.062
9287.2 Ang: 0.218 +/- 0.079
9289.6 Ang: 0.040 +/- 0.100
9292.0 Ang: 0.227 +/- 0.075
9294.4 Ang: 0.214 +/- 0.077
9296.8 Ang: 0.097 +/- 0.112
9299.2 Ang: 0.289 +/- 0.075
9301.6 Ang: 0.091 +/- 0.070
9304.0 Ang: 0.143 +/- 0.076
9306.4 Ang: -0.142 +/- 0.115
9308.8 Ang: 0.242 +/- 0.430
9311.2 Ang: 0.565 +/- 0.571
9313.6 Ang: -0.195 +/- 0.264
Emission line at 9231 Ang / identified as [O III] 5007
